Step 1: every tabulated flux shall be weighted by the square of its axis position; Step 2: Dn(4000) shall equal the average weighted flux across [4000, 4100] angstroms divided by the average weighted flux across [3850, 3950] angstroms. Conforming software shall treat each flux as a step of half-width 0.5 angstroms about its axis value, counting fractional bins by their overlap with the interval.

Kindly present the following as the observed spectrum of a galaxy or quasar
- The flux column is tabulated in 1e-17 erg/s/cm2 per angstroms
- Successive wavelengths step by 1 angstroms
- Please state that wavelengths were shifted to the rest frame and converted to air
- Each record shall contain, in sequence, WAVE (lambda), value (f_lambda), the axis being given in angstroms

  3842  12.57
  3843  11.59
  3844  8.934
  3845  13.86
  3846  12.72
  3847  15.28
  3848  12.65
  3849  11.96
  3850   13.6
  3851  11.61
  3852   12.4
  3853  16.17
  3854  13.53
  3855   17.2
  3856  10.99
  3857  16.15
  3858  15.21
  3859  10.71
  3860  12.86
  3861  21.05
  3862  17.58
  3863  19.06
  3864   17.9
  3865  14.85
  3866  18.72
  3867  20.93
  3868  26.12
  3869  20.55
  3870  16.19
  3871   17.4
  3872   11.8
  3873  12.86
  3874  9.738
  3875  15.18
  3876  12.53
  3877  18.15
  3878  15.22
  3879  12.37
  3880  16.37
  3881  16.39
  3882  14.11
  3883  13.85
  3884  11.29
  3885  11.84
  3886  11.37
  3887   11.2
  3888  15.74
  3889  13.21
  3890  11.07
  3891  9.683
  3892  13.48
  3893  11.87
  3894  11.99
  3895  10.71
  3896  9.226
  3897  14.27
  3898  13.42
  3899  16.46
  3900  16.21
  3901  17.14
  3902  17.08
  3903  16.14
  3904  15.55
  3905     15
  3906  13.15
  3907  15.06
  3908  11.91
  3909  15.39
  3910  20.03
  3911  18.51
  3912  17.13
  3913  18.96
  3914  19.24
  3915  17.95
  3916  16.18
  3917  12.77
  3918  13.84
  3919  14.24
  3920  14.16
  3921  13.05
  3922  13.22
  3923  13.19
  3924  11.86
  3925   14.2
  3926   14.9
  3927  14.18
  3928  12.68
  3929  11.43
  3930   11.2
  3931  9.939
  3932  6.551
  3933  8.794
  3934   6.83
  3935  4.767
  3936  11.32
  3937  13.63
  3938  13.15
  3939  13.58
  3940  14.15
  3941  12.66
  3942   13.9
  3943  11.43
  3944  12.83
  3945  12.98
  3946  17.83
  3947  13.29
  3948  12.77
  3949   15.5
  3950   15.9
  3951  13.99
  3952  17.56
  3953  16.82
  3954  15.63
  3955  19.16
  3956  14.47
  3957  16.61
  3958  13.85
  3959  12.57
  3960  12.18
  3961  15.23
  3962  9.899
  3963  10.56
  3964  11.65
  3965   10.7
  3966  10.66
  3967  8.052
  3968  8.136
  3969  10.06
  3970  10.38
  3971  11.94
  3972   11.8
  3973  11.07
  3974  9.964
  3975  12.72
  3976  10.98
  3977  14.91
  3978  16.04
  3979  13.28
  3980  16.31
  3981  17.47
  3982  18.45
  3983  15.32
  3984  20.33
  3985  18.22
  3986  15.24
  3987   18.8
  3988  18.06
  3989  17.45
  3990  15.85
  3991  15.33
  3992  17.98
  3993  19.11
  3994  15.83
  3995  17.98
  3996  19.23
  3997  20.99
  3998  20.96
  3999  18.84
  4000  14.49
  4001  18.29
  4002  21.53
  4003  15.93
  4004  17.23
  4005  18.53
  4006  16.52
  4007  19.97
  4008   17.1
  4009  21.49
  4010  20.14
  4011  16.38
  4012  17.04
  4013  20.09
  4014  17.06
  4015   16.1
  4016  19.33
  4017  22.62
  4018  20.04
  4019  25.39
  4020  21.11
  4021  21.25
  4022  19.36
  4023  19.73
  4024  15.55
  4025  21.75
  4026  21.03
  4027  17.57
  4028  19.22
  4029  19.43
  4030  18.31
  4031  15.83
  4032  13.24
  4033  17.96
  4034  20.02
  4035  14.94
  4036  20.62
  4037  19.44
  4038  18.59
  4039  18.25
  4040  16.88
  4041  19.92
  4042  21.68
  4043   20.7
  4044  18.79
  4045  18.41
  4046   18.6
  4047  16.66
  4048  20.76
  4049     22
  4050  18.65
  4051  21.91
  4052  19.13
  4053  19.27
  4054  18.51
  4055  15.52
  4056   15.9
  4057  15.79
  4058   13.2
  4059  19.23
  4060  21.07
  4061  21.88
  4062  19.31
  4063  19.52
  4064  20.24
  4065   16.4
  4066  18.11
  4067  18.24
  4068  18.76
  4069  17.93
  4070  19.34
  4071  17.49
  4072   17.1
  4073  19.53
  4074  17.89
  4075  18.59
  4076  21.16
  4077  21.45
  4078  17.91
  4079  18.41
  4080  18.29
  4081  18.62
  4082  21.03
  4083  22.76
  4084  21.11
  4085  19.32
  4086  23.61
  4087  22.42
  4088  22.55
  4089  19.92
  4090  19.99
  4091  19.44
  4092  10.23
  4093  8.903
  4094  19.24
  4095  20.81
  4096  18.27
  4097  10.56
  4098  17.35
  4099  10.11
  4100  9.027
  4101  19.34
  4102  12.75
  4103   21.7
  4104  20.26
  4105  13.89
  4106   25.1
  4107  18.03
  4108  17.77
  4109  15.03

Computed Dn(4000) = 1.42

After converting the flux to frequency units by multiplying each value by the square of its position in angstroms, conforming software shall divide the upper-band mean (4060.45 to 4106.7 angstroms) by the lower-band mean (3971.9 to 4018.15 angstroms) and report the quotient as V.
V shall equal 1.11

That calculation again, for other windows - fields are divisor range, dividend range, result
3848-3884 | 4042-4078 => 1.35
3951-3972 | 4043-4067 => 1.53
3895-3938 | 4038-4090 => 1.50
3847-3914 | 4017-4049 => 1.39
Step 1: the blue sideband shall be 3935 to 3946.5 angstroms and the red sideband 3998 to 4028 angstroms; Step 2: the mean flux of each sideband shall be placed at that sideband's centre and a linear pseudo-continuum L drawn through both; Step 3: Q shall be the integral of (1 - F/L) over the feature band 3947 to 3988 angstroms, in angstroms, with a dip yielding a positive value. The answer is 3.5 angstroms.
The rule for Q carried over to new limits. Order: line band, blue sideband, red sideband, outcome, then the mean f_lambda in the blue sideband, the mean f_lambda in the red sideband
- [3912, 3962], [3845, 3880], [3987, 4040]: 9.8 angstroms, 15.3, 18.6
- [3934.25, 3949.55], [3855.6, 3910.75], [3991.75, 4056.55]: 3.4 angstroms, 14.8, 18.8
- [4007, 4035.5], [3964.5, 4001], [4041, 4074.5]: -3.3 angstroms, 15.1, 18.7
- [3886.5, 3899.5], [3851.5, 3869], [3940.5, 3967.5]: 2.6 angstroms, 16.7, 13.7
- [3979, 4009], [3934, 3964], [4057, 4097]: -4.7 angstroms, 13.6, 18.8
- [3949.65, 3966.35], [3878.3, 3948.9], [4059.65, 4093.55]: 1.1 angstroms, 13.5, 19.1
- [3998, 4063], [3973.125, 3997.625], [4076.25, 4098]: -4.9 angstroms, 16.4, 18.8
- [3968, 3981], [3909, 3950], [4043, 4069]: 2.4 angstroms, 13.5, 18.7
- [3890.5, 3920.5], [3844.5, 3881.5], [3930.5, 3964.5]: -1.6 angstroms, 15.3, 13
